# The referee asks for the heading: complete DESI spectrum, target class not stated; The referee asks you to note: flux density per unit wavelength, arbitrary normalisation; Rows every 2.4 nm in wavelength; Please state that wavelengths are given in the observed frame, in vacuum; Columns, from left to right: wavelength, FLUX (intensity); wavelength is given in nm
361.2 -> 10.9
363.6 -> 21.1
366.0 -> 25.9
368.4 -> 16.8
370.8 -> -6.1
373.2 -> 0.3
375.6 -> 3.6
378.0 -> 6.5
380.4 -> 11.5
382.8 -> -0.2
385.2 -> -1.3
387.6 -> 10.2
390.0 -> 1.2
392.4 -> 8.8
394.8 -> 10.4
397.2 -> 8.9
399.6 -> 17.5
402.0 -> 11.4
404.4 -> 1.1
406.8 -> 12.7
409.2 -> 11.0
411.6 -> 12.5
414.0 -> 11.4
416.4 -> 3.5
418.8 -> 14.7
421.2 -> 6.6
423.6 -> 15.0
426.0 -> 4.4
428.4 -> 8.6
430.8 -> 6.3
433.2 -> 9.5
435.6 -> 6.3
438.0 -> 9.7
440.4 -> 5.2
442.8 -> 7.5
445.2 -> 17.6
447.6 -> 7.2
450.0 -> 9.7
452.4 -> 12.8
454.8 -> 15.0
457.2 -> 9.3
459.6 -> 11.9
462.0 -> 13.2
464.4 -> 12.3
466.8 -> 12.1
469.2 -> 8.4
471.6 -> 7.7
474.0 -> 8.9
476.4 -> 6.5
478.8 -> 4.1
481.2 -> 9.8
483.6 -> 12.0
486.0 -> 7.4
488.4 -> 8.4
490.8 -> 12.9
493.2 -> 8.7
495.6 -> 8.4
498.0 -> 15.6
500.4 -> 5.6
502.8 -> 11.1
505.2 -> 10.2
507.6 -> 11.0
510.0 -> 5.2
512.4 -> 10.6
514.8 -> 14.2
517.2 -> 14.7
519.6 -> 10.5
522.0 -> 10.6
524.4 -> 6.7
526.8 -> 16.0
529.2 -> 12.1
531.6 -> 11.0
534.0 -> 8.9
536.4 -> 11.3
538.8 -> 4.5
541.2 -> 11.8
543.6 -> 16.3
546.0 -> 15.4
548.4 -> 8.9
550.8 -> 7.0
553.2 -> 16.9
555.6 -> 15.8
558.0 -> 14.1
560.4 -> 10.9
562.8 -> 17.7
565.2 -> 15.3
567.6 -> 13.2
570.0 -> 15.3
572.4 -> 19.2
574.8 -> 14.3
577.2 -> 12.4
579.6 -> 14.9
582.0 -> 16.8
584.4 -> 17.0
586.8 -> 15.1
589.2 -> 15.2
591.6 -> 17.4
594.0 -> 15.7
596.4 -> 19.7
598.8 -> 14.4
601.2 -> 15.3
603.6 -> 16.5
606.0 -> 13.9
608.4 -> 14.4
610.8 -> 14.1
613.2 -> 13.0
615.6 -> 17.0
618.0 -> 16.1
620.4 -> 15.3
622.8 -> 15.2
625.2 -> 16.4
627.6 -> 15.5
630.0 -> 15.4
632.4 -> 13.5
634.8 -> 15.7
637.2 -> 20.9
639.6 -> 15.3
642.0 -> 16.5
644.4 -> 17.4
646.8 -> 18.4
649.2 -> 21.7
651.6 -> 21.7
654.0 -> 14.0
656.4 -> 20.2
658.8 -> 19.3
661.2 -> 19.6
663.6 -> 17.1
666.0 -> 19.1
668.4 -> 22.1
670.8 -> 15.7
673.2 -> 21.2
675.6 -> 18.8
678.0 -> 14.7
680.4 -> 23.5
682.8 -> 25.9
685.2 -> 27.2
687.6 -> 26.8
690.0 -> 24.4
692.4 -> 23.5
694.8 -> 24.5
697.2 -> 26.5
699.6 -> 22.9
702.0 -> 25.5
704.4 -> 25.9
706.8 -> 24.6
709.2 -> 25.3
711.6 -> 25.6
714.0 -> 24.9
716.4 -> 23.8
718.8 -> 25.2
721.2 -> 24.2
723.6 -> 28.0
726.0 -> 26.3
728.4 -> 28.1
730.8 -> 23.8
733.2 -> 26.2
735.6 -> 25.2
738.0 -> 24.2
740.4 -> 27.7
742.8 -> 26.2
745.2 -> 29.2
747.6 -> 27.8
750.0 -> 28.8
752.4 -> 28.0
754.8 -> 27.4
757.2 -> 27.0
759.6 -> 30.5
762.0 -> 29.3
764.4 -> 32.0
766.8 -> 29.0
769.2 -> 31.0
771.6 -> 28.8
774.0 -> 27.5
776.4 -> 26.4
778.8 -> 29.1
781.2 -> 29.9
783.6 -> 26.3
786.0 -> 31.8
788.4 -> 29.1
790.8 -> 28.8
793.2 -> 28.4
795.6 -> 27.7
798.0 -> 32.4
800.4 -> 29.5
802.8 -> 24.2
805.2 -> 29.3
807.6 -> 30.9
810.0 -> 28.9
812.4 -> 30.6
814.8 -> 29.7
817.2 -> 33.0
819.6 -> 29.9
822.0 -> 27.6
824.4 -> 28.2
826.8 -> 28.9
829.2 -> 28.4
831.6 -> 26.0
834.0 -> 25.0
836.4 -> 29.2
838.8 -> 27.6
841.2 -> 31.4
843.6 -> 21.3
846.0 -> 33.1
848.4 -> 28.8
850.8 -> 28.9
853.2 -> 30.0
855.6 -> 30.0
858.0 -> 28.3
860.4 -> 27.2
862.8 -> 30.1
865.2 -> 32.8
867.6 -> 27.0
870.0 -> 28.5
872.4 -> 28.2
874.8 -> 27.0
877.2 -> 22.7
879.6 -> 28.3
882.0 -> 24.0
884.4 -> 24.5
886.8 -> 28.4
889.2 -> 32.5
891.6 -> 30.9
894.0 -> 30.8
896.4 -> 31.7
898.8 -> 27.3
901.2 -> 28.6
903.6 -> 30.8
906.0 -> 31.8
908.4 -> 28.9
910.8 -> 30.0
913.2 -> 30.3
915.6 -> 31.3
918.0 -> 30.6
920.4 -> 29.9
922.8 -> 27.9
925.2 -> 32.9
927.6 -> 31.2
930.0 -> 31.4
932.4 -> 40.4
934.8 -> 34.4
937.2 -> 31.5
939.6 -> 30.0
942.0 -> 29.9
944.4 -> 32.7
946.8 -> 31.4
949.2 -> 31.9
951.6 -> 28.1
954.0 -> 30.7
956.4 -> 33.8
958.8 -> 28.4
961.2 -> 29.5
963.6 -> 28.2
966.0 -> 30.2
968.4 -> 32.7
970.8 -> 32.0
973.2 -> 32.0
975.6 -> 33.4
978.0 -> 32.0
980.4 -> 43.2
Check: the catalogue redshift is 0.71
